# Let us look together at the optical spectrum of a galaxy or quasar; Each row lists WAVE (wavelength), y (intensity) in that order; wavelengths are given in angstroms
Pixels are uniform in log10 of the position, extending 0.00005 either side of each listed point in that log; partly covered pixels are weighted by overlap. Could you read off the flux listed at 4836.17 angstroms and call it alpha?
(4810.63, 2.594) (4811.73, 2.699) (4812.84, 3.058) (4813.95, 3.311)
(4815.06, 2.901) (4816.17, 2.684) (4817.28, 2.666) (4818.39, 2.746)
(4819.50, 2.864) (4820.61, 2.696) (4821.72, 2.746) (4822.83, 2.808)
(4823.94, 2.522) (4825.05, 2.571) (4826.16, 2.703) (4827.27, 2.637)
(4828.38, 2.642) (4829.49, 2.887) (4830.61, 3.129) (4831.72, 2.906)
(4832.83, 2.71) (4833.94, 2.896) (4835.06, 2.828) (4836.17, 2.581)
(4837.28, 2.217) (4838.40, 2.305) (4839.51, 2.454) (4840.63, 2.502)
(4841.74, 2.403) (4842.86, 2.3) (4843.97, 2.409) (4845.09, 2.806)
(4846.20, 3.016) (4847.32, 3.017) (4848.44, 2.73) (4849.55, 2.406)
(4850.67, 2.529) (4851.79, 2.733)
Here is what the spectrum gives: 2.581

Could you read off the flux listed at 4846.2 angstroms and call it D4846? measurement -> 3.016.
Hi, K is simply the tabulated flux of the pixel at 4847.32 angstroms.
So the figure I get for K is 3.017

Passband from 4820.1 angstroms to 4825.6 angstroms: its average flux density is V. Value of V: 2.67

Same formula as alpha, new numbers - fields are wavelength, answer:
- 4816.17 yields 2.684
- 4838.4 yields 2.305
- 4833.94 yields 2.896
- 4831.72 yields 2.906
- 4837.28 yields 2.217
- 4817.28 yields 2.666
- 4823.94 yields 2.522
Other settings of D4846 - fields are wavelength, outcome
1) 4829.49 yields 2.887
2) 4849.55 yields 2.406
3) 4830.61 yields 3.129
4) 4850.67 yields 2.529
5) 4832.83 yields 2.71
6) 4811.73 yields 2.699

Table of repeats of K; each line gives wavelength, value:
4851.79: 2.733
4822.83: 2.808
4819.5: 2.864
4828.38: 2.642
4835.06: 2.828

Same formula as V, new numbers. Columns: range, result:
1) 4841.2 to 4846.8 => 2.59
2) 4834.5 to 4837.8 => 2.55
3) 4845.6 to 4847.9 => 3.01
